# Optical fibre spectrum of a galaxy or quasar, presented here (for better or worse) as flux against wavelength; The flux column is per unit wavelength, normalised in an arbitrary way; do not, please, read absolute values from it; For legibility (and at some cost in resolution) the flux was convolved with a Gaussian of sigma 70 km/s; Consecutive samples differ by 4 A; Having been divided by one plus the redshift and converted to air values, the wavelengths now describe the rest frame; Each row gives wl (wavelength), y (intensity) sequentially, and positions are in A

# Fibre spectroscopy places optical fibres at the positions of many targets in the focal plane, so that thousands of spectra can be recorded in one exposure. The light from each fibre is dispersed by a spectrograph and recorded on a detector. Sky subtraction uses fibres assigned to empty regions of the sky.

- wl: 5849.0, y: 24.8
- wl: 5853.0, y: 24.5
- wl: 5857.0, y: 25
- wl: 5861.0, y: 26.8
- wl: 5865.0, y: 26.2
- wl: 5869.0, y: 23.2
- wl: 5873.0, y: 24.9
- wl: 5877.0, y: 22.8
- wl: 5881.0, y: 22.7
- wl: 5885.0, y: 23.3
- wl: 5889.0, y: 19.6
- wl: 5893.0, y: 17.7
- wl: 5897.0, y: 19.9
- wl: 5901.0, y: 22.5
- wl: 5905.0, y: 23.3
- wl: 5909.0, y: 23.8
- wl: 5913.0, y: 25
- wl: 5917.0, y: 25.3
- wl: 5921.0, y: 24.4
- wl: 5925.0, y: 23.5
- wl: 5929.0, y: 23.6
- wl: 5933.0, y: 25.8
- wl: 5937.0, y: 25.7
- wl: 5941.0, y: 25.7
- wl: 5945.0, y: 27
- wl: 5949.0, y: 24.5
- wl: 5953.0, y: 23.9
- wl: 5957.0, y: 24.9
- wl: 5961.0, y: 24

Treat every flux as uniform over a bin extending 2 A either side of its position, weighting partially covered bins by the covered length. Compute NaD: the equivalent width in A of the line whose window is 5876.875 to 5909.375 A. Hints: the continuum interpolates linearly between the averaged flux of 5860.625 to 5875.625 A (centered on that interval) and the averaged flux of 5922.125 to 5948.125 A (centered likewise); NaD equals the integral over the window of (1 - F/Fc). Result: 4.5 A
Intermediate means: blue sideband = 25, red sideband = 25.2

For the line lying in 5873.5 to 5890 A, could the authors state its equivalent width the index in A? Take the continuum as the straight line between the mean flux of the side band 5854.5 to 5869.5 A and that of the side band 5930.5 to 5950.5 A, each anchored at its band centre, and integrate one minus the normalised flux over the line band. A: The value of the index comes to 2.0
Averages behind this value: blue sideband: 25.5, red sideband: 25.7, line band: 22.5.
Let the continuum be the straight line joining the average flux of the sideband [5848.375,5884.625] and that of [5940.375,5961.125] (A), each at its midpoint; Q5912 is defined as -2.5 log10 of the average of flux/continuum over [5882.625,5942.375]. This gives 0.070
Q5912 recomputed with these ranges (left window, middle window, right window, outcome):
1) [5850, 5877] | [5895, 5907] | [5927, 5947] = 0.15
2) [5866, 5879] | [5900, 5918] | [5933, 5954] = 0.03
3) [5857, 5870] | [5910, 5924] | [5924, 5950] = 0.02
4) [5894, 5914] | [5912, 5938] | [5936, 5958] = -0.04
